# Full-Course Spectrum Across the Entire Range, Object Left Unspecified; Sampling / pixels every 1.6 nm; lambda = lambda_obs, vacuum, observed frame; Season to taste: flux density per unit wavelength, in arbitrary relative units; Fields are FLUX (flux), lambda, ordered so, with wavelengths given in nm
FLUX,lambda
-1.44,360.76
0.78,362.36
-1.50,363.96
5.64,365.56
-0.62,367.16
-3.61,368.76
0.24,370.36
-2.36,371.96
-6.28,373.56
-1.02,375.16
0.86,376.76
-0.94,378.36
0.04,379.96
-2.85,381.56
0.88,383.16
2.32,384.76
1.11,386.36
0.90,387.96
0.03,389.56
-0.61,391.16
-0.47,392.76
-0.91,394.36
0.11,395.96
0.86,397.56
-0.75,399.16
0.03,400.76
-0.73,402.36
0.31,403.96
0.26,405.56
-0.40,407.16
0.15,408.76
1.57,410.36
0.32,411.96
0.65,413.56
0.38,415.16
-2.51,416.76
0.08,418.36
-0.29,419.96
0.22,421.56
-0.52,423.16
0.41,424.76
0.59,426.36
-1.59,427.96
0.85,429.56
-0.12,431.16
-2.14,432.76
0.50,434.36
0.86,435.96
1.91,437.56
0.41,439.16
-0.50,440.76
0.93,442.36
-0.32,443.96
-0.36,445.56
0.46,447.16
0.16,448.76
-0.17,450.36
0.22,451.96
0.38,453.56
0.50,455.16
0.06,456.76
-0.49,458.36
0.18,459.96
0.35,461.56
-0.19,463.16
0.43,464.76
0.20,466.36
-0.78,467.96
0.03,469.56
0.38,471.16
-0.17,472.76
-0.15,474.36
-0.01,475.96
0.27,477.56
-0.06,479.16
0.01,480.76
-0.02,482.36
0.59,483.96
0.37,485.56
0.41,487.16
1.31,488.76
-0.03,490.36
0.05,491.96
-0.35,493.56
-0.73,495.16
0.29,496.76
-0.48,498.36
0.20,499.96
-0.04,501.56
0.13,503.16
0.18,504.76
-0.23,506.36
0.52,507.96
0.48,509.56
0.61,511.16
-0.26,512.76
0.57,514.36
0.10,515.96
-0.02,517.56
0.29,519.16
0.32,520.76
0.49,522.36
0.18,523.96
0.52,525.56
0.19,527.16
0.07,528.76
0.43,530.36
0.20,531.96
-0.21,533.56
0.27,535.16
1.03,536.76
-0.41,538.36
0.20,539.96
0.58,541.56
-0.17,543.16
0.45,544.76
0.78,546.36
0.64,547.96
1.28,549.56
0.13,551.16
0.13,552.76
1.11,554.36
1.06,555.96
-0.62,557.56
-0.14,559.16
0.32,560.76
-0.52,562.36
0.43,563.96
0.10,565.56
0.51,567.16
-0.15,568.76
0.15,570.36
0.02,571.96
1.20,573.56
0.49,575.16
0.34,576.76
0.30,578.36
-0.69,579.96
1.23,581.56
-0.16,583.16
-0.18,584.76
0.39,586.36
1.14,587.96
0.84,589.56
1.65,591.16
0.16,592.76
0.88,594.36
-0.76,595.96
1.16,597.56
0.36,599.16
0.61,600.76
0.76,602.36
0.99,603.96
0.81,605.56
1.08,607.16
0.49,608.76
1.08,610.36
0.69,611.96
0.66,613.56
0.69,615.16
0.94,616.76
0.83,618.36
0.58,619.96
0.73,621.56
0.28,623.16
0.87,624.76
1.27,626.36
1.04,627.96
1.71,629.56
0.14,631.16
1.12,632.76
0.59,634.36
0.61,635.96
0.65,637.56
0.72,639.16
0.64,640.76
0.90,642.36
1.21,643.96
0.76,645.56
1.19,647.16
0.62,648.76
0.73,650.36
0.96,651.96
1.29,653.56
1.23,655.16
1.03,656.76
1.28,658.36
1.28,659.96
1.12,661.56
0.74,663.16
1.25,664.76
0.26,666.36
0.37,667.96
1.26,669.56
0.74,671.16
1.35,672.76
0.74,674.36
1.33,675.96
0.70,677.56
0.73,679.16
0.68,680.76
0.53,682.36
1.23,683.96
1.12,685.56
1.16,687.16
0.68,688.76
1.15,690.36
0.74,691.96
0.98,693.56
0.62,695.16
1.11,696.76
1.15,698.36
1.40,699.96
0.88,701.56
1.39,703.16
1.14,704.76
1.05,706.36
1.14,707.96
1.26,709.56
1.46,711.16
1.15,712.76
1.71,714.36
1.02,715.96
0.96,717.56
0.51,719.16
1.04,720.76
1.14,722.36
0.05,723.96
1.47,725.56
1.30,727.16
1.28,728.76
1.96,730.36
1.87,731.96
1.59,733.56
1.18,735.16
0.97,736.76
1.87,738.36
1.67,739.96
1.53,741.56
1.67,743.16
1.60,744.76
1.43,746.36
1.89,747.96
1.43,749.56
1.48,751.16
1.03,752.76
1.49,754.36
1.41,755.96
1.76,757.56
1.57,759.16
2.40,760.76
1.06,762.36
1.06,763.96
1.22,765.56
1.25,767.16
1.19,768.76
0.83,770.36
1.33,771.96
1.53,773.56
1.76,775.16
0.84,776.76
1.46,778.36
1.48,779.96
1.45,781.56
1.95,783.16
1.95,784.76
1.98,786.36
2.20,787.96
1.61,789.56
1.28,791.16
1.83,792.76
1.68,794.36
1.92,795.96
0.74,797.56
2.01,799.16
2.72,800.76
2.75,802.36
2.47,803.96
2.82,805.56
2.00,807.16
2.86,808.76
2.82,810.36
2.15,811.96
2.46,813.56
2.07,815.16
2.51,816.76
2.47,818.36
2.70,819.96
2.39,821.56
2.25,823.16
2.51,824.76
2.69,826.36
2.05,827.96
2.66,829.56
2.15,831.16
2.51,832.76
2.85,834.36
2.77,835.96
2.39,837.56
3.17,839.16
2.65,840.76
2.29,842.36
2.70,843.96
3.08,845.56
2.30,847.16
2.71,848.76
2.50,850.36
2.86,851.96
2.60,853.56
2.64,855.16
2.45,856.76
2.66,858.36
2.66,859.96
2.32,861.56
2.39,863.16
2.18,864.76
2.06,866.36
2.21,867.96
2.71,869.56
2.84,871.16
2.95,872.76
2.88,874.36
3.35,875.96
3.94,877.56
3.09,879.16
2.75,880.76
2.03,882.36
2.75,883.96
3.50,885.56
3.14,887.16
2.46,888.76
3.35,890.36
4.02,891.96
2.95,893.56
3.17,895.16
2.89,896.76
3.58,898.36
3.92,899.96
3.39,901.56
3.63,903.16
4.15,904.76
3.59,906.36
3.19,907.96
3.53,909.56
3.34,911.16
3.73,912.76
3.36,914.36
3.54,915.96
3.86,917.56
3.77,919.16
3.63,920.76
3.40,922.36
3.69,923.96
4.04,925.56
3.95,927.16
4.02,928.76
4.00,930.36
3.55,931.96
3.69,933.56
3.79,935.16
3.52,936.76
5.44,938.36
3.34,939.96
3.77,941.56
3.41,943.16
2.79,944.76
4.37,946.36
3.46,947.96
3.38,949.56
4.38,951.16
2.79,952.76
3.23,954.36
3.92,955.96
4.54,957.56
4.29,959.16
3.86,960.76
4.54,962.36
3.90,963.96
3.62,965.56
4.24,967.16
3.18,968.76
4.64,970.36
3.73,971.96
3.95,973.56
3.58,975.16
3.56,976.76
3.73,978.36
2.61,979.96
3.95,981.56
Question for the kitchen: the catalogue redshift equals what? 1.01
